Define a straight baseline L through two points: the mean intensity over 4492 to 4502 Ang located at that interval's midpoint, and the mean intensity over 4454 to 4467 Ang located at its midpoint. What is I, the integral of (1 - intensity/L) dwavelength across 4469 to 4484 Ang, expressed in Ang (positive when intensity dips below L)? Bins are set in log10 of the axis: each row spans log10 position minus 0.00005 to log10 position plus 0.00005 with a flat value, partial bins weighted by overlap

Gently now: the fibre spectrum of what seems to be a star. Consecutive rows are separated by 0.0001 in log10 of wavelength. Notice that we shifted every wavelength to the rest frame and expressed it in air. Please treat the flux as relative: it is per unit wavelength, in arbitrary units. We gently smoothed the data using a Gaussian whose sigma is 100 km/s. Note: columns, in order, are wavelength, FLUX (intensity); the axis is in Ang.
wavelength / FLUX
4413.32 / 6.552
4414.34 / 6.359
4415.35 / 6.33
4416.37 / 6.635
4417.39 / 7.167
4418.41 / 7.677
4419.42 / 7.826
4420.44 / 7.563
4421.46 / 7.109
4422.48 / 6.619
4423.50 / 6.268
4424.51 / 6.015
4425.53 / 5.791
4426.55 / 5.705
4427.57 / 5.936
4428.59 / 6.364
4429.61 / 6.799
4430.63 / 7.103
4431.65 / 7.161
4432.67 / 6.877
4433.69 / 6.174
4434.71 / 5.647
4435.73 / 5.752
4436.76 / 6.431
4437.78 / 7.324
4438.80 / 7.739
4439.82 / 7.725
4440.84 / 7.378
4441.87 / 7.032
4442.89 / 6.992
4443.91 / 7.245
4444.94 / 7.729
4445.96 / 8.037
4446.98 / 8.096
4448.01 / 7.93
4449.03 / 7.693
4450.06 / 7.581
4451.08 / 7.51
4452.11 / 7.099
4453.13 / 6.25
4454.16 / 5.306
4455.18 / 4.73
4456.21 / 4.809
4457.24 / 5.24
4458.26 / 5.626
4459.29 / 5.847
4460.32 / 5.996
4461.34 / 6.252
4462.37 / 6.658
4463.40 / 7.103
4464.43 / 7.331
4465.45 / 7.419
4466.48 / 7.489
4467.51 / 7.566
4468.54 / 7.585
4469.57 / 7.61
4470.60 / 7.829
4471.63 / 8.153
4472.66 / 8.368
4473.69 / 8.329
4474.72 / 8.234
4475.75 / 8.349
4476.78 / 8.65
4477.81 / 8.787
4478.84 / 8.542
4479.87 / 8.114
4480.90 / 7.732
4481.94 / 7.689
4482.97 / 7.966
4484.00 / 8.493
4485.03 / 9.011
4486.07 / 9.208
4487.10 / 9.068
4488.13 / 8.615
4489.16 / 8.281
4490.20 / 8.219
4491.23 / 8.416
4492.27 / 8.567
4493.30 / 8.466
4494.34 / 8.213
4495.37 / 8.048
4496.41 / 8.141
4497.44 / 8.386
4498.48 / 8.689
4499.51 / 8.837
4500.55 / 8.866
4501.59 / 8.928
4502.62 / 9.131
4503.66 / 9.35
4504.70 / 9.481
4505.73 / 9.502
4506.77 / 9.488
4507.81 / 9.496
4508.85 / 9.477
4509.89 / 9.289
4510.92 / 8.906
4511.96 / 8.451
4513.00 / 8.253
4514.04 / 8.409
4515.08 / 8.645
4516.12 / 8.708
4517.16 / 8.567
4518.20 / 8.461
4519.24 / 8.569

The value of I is -2.08 Ang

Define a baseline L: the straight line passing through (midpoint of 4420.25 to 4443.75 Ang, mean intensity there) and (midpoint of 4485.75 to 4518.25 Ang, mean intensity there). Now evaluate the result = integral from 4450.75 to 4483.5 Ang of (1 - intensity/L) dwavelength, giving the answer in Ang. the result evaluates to 2.4 Ang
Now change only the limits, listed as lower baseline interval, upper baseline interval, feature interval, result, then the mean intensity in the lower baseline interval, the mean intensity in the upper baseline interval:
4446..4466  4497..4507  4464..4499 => -1.26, 6.59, 9.06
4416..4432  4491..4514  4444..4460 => 1.76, 6.73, 8.83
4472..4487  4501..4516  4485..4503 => 0.26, 8.41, 9.05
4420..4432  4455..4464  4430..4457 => -3.08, 6.52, 5.86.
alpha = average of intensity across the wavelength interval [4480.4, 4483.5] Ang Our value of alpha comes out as 7.79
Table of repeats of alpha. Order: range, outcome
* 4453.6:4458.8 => 5.15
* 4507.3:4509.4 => 9.47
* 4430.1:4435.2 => 6.6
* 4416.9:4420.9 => 7.56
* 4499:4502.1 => 8.86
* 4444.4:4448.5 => 7.93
